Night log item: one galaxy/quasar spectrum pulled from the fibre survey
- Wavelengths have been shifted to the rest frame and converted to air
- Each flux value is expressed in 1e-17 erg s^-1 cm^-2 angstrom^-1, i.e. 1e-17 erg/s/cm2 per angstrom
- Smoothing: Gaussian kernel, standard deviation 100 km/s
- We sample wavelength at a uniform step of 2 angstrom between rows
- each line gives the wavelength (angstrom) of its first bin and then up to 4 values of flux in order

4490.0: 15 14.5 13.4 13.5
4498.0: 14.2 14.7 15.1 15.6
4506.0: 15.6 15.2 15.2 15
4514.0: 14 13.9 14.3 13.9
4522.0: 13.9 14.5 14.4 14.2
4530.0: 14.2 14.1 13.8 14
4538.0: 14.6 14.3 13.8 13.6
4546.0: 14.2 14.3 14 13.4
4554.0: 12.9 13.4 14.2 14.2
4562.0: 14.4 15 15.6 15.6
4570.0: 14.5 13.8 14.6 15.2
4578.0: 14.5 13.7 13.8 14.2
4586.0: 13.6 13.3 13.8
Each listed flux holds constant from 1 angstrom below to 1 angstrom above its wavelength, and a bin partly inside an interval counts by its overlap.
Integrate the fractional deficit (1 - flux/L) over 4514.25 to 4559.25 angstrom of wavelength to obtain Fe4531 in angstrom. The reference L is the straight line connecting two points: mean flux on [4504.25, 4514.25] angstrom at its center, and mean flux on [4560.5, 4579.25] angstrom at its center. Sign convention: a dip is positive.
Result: 2.9 angstrom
